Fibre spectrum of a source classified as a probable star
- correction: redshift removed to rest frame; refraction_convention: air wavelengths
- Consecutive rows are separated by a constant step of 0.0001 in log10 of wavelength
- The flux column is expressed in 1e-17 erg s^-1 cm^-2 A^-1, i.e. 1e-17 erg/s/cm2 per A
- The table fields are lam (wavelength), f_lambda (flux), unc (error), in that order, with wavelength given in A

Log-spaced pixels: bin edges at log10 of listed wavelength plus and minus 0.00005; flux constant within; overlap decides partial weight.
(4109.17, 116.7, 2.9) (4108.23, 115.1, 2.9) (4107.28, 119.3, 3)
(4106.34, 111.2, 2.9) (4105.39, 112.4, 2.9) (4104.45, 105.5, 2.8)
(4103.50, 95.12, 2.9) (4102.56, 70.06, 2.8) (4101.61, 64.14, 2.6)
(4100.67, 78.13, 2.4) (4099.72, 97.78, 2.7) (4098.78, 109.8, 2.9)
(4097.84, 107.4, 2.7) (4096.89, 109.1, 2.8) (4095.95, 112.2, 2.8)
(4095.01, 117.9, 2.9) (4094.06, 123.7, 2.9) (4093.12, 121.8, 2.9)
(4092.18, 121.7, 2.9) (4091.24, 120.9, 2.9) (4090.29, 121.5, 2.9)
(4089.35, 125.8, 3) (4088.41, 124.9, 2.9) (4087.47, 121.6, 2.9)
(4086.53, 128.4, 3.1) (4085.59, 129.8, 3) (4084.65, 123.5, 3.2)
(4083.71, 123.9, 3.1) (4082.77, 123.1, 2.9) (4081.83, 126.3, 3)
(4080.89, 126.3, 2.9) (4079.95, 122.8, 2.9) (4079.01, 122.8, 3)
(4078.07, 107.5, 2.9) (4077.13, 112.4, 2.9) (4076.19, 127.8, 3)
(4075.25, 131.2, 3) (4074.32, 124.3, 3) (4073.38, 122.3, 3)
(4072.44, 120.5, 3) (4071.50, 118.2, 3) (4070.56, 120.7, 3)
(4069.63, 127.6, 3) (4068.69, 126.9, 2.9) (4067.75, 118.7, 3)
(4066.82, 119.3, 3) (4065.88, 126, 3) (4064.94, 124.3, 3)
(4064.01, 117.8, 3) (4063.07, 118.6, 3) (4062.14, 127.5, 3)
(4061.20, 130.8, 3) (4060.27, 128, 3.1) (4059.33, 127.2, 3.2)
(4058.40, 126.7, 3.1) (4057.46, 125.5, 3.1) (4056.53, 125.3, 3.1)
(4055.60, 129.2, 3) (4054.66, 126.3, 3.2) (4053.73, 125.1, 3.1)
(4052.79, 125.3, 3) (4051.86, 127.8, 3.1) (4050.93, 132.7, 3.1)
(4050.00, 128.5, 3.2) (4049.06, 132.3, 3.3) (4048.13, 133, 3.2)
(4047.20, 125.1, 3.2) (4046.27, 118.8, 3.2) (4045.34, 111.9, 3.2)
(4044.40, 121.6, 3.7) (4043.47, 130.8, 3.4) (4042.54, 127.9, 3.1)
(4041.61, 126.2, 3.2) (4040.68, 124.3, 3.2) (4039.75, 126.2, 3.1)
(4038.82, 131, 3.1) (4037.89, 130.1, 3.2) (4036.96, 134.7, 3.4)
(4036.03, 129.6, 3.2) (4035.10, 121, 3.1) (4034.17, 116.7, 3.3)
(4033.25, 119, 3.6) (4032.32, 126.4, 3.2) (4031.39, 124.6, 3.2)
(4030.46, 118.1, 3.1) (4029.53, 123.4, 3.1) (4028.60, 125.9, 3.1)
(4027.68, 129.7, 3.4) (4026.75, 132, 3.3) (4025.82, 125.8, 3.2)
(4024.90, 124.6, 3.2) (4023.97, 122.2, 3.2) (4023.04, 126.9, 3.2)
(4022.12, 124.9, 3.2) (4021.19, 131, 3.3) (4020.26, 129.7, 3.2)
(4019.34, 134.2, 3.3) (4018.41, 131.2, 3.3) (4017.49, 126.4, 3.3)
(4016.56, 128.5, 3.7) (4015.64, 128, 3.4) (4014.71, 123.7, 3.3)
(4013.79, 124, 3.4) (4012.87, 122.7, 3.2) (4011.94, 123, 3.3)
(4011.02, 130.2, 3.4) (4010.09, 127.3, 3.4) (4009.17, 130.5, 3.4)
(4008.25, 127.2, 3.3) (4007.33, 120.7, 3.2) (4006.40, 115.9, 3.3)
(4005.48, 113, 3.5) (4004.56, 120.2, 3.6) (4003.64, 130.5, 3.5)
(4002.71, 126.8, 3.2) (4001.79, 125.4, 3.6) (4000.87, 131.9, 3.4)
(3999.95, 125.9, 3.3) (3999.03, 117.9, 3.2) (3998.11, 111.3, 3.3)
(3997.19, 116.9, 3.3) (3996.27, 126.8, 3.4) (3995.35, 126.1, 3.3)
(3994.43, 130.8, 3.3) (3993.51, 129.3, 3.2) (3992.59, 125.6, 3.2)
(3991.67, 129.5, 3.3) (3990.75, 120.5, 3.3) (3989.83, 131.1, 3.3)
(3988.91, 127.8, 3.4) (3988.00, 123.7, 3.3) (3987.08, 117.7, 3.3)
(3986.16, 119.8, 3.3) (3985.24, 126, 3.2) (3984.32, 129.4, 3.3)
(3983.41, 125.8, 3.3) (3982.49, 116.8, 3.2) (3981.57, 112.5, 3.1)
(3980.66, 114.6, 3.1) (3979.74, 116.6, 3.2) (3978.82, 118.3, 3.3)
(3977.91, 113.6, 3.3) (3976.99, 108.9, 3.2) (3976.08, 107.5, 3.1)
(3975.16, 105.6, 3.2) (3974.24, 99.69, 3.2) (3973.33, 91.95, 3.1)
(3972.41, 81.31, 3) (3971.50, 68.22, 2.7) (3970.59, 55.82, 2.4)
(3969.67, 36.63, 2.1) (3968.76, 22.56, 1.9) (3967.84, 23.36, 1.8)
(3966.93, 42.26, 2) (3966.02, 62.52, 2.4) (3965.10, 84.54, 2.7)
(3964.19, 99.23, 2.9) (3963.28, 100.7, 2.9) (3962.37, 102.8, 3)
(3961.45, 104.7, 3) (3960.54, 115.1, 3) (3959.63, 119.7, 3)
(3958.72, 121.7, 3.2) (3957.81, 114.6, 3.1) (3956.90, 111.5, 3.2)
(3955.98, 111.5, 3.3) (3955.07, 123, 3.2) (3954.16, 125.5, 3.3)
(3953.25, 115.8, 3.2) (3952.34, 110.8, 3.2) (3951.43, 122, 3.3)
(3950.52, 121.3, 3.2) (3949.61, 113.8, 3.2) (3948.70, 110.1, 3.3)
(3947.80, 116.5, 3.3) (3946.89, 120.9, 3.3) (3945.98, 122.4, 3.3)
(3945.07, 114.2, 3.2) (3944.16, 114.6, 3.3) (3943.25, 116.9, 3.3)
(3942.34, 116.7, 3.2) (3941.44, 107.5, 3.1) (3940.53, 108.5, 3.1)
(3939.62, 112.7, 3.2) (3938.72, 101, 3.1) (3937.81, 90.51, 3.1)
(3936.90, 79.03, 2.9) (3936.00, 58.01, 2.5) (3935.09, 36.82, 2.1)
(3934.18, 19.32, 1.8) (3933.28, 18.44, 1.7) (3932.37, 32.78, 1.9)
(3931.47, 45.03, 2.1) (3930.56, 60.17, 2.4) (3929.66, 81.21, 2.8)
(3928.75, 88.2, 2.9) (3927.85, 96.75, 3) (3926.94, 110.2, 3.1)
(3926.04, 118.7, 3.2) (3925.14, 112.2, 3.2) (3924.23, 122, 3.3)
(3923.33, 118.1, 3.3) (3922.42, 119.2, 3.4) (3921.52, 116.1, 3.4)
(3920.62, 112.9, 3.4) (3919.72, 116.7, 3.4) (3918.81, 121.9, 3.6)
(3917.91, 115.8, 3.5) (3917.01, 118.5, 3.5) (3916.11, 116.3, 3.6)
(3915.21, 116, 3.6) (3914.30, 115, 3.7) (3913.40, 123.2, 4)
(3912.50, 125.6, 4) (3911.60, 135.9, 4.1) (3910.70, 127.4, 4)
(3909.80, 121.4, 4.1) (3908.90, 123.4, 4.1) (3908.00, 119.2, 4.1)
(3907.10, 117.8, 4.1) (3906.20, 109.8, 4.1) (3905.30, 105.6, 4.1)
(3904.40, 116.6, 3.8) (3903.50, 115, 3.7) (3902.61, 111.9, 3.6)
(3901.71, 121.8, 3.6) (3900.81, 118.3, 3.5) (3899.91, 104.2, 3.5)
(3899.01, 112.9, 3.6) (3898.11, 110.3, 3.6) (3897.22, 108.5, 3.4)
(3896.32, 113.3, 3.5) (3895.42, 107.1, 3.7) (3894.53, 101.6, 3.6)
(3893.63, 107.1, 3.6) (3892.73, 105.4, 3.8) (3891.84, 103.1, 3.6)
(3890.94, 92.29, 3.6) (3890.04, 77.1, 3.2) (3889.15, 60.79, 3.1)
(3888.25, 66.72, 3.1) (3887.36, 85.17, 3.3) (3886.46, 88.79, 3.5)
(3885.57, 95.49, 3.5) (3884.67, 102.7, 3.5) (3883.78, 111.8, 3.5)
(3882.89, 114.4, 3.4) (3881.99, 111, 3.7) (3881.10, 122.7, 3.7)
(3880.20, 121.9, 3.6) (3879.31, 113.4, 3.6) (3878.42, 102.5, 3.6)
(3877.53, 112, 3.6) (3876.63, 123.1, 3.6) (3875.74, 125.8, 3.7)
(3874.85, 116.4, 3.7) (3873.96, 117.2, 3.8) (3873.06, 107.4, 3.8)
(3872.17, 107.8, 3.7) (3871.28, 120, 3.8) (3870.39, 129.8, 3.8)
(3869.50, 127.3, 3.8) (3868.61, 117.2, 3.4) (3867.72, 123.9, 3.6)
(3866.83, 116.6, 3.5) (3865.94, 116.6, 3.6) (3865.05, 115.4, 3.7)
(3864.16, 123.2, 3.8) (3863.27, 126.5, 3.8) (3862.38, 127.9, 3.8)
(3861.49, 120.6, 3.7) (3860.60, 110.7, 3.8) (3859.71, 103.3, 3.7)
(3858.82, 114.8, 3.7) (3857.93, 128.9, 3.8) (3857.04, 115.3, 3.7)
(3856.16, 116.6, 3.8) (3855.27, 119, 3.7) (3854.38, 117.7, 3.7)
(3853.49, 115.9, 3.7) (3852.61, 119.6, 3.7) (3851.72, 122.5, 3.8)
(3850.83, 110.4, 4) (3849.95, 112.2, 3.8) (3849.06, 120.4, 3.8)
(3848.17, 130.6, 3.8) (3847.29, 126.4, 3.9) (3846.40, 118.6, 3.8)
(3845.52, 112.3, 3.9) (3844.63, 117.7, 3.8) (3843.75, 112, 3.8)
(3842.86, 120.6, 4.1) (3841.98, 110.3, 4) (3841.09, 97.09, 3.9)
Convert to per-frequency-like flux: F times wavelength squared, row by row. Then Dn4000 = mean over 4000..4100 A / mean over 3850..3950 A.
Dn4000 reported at 1.2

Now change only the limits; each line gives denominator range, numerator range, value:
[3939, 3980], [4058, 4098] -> 1.29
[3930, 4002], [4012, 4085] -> 1.28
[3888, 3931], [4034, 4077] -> 1.23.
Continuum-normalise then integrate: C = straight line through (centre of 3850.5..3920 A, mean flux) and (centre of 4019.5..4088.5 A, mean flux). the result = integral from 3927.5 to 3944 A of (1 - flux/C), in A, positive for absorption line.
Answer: 5.7 A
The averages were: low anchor 113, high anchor 125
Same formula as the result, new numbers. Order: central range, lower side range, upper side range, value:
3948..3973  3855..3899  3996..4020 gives 5.4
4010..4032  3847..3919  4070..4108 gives -2.3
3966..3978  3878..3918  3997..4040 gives 4.8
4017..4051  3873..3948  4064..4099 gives -2.9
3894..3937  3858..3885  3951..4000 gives 3.9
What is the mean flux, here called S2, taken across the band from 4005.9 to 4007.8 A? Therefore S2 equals 118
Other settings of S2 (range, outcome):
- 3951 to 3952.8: 116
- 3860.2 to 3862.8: 120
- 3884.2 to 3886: 99.3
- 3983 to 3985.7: 127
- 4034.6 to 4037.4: 128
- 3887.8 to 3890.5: 68.4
